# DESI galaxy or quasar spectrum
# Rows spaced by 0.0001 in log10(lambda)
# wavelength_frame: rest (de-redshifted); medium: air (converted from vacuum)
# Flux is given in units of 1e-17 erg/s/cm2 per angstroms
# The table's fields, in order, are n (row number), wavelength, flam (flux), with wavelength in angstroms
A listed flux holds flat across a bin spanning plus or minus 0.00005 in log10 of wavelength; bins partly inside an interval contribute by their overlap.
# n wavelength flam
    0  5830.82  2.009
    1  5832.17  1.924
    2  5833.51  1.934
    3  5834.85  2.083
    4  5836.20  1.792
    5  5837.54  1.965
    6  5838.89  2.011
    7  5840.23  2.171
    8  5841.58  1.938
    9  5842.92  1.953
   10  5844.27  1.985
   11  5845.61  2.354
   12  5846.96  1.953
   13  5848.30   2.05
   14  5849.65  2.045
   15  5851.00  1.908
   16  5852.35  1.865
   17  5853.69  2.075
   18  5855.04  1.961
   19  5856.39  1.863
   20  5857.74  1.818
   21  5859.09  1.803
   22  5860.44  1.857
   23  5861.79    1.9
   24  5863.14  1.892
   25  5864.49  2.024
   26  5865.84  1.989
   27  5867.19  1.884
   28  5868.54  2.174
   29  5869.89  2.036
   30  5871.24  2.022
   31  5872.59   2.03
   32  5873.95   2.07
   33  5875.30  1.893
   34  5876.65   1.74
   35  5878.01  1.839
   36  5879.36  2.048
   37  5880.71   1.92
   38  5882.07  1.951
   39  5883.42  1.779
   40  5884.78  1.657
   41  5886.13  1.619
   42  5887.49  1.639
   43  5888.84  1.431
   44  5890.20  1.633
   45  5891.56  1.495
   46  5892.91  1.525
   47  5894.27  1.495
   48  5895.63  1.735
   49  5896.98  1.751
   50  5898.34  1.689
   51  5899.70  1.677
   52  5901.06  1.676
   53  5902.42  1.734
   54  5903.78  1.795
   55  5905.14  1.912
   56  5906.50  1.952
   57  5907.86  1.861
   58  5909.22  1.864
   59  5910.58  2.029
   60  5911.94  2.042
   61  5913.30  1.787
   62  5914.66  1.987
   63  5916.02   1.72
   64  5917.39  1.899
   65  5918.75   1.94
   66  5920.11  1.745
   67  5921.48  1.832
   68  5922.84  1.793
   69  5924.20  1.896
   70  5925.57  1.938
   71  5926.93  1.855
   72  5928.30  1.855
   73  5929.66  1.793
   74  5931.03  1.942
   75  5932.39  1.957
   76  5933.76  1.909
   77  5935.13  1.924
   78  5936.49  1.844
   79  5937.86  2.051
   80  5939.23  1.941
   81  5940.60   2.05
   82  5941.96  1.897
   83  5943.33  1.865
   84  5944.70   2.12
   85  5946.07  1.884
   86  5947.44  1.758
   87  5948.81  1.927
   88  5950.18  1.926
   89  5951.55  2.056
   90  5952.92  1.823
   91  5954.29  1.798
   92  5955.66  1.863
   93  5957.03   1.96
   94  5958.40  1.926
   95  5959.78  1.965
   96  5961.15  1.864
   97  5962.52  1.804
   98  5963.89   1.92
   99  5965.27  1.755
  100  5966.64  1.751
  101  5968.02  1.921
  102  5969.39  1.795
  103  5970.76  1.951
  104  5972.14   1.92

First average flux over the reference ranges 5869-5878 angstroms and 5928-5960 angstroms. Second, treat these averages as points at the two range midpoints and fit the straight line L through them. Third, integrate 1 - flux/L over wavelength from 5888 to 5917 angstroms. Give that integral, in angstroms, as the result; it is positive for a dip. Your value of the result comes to 2.8 angstroms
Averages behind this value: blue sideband 1.96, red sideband 1.92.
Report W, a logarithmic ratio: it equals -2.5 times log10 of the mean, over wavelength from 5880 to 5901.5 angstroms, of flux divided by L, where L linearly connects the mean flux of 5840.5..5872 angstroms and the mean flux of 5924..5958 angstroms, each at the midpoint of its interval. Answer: 0.17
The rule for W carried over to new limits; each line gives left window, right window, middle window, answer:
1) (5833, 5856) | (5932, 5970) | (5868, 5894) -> 0.09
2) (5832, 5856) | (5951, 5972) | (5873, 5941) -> 0.06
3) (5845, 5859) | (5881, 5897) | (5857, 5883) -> -0.07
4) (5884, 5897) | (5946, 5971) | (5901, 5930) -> -0.10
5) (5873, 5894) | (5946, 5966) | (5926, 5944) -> -0.04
